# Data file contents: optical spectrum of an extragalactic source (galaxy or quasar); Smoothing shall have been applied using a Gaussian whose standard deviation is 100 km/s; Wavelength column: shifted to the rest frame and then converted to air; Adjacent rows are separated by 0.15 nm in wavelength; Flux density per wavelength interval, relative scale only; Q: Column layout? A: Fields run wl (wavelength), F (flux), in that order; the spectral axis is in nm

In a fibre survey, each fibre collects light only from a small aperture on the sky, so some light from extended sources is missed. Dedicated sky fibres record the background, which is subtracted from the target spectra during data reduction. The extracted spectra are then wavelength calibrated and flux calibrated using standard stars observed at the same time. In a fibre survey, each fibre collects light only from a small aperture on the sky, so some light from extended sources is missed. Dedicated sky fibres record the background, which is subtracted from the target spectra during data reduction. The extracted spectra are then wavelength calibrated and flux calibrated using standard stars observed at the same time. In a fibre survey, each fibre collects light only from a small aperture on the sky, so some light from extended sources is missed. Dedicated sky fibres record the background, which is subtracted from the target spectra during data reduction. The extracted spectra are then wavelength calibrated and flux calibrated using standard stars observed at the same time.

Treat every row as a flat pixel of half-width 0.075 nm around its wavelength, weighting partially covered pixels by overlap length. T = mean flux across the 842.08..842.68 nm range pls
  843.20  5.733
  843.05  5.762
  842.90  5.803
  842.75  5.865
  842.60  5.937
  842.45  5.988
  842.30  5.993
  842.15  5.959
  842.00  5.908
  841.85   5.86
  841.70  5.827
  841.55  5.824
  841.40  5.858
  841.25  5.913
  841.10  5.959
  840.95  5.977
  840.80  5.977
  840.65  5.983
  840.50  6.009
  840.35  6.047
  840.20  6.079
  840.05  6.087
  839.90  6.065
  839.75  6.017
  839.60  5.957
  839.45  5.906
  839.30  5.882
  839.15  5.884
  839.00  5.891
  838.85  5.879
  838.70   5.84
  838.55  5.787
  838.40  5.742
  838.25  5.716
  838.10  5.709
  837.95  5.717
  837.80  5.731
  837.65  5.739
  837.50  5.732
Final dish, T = 5.97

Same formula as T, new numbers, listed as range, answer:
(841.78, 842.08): 5.89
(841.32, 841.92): 5.84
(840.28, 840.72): 6.01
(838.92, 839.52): 5.89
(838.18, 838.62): 5.75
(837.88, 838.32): 5.71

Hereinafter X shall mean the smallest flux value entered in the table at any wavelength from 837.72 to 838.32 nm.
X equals 5.709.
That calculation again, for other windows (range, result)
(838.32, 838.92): 5.742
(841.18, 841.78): 5.824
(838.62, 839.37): 5.84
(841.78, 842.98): 5.803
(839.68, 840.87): 5.977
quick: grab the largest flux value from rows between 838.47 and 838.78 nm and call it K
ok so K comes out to 5.84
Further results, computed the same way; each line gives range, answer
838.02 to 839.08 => 5.891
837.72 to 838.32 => 5.731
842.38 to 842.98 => 5.988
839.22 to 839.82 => 6.017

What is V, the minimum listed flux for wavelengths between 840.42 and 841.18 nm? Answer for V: 5.959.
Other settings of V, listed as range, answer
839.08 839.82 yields 5.882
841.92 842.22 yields 5.908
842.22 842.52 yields 5.988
